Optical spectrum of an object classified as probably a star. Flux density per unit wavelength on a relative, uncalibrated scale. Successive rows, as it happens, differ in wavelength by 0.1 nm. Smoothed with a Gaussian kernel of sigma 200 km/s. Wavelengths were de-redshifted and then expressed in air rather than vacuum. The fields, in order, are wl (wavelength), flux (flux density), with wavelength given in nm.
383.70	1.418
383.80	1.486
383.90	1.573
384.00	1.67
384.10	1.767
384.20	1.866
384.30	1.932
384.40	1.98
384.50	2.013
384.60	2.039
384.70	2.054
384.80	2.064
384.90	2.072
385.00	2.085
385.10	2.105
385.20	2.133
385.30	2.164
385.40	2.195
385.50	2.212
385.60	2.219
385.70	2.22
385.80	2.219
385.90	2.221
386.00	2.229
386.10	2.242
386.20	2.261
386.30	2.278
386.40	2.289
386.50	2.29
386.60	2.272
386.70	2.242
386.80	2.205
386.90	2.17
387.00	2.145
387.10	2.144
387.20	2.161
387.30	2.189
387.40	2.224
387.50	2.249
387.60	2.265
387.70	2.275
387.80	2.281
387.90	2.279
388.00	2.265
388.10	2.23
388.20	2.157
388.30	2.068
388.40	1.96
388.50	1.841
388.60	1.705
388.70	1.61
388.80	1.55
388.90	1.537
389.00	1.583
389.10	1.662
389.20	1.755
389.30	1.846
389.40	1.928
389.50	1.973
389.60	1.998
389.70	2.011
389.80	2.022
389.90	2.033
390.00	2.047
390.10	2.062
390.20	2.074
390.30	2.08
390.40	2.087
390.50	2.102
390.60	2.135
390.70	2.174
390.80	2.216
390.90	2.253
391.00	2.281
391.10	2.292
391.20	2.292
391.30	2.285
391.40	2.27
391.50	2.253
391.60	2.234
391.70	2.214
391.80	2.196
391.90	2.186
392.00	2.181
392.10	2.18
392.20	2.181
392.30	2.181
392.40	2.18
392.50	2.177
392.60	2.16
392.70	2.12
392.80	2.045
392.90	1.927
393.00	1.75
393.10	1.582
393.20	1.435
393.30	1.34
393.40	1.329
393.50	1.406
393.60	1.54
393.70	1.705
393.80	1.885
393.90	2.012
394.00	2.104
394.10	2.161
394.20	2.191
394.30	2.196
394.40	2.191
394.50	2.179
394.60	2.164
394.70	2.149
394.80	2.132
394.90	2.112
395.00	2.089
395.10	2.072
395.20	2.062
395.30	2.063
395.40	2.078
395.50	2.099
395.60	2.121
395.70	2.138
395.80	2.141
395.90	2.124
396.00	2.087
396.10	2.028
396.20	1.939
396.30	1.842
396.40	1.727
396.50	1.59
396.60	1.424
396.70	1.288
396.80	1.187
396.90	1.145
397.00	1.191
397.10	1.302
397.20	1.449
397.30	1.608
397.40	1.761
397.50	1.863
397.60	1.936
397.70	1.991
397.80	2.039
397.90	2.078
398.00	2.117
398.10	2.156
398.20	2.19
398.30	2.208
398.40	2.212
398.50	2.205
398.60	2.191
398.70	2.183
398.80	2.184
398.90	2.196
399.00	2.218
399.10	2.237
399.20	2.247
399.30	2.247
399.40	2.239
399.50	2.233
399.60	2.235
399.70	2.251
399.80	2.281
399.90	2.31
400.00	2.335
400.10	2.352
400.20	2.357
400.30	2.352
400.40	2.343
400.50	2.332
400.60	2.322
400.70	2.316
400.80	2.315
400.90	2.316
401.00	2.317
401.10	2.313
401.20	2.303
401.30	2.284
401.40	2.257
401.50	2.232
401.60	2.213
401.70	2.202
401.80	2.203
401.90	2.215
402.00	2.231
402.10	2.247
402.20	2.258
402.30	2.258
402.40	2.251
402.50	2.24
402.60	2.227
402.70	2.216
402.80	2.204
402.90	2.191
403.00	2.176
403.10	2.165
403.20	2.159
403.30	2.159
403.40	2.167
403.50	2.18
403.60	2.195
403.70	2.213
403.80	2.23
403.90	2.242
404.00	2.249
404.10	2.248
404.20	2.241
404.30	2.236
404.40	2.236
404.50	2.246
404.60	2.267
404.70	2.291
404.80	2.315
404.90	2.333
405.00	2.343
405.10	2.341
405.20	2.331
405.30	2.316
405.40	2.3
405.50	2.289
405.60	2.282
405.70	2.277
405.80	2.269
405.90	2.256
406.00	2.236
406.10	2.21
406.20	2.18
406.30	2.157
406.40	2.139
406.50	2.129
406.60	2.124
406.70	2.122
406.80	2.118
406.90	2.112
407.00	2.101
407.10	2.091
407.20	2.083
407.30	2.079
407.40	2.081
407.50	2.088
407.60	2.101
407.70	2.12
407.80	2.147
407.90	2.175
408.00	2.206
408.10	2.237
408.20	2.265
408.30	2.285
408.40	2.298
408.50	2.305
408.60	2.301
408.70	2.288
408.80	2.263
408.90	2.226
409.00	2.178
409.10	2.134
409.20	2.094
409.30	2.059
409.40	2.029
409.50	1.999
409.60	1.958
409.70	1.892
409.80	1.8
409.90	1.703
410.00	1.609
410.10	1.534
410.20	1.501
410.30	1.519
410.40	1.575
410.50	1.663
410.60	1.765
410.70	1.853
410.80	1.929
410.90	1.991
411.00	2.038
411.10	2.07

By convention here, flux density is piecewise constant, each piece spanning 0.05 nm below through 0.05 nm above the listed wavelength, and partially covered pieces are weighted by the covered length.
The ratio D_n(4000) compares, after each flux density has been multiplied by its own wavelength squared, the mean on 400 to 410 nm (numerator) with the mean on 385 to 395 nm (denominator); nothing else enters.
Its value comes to 1.15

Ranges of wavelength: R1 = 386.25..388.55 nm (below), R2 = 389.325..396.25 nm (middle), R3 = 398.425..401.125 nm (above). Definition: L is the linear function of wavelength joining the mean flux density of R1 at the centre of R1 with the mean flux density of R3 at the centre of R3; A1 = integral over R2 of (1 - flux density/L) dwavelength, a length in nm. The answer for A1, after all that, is 0.55 nm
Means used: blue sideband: 2.19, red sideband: 2.27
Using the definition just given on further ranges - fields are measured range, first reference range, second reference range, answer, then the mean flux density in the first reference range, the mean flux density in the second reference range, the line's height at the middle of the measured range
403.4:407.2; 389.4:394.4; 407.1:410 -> -0.233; 2.04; 2.11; 2.1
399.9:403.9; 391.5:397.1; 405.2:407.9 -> -0.335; 1.93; 2.17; 2.08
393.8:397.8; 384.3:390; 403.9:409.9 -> 0.426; 2.08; 2.18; 2.12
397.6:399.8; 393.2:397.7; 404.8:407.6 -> -0.260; 1.84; 2.2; 1.95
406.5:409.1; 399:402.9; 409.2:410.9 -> -0.365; 2.27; 1.79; 1.91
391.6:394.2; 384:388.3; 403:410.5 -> 0.257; 2.16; 2.14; 2.15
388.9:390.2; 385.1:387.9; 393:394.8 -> 0.106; 2.22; 1.86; 2.07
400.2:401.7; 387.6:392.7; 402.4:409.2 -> -0.091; 2.07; 2.21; 2.17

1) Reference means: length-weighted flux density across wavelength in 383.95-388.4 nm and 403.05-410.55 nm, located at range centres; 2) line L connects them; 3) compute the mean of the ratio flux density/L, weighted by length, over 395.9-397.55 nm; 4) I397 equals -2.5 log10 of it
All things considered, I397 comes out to 0.31 mag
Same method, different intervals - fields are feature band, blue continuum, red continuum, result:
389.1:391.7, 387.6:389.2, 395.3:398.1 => -0.107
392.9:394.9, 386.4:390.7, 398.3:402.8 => 0.145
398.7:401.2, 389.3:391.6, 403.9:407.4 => -0.048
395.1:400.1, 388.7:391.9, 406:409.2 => 0.061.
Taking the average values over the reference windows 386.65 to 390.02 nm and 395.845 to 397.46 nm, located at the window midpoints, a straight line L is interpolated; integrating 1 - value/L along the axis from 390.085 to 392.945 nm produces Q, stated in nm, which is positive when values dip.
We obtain -0.483 nm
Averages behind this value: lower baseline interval 2.02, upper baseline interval 1.61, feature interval 2.17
